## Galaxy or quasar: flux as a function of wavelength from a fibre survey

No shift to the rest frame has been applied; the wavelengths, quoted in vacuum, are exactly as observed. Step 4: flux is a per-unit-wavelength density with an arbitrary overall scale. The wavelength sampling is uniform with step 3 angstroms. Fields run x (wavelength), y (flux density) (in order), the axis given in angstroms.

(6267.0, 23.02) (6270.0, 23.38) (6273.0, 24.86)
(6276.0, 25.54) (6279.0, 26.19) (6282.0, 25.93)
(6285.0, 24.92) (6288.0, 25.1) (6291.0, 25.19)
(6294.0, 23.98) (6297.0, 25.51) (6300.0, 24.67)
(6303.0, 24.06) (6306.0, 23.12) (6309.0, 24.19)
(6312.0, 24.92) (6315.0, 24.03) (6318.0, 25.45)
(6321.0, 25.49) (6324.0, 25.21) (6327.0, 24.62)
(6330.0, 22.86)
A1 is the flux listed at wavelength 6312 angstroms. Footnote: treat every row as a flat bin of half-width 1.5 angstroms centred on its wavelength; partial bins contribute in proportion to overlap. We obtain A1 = 24.92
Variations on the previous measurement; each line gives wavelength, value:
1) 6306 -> 23.12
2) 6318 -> 25.45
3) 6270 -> 23.38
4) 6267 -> 23.02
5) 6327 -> 24.62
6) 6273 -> 24.86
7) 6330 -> 22.86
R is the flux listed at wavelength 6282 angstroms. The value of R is 25.93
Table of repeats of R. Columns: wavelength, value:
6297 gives 25.51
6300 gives 24.67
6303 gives 24.06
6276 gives 25.54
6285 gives 24.92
